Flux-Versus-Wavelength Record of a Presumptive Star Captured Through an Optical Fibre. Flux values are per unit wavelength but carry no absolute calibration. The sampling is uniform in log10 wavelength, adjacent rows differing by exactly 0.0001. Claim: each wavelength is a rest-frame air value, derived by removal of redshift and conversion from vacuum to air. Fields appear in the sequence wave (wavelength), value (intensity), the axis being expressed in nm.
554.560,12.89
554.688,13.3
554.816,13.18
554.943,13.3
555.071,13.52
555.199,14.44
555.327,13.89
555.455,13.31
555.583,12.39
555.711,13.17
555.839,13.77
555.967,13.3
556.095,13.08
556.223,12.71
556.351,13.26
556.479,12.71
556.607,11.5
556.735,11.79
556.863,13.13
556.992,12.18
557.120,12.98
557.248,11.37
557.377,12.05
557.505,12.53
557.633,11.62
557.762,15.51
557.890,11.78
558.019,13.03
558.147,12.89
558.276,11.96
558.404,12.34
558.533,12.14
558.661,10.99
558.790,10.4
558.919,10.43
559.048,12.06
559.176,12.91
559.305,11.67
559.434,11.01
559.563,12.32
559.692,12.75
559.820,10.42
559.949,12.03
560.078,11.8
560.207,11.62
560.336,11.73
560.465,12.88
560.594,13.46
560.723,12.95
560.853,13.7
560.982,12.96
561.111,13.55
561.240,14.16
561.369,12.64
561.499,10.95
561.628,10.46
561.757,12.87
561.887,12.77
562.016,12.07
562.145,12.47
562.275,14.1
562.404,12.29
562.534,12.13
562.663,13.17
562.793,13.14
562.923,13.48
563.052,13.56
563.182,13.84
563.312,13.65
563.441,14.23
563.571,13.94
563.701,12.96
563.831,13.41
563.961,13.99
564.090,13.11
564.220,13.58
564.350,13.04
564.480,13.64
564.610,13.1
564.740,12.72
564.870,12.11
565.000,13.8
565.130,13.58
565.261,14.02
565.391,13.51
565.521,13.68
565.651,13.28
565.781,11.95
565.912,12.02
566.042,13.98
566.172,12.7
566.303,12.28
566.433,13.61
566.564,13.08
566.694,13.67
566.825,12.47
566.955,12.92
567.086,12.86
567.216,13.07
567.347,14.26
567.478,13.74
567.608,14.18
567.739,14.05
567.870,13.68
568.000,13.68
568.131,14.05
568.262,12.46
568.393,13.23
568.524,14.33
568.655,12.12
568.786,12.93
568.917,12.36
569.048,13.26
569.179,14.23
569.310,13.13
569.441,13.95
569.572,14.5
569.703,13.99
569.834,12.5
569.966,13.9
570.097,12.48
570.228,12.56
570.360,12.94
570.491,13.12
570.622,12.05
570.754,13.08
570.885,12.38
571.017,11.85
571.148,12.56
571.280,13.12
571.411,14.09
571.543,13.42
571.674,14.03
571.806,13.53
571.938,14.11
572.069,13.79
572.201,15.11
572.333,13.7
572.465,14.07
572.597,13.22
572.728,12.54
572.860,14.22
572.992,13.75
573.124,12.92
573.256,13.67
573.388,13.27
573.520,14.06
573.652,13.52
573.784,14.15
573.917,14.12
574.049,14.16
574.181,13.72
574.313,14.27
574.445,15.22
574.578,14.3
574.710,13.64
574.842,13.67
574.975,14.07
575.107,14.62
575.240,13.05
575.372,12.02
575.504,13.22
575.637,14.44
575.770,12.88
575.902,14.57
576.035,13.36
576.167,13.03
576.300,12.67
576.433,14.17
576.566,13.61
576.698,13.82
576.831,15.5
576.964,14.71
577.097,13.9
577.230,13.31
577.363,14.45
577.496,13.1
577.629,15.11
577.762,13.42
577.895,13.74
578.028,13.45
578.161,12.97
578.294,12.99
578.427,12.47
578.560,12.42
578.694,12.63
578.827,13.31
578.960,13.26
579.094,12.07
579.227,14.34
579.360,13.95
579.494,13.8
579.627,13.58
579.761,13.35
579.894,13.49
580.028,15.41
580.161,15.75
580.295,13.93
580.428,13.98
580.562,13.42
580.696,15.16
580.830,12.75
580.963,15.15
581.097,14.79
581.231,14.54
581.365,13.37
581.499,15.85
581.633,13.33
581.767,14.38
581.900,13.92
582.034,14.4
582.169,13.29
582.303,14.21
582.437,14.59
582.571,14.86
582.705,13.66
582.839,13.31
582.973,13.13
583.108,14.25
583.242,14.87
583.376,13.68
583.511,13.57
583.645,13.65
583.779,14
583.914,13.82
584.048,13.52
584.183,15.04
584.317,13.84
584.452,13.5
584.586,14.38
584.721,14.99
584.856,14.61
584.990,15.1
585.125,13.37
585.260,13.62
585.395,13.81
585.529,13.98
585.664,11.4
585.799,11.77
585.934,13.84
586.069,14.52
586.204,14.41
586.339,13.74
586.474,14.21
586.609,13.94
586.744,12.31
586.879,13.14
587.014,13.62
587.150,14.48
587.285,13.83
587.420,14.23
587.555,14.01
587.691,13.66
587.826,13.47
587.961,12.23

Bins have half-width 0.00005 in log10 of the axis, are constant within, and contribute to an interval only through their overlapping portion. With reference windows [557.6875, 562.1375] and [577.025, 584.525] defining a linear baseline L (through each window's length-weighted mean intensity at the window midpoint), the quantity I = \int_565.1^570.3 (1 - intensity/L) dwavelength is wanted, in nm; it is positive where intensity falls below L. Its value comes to -0.18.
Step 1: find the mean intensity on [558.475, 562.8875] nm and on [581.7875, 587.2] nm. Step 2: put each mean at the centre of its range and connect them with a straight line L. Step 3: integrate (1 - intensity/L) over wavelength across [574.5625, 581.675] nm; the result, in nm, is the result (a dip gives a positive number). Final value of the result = -0.179 nm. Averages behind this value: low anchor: 12.3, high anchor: 13.9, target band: 13.8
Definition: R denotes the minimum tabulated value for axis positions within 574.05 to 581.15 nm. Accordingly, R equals 12.02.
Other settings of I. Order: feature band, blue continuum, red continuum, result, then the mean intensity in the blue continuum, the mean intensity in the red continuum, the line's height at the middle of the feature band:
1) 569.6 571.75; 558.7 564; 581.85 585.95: 0.01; 12.6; 13.9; 13.1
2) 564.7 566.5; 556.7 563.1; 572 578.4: -0.03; 12.4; 13.8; 12.9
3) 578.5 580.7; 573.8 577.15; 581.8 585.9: 0.02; 13.9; 13.9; 13.9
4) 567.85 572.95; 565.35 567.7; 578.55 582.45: 0.02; 13.2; 14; 13.4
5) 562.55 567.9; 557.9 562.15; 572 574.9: -0.21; 12.2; 13.9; 12.8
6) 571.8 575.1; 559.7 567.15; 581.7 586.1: -0.12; 12.9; 13.9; 13.4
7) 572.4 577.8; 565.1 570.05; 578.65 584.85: -0.04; 13.3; 14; 13.7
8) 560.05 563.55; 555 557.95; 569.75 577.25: 0.06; 12.9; 13.6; 13.1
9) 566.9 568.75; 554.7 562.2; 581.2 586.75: -0.06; 12.5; 13.9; 13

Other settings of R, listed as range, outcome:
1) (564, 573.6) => 11.85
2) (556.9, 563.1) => 10.4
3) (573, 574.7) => 12.92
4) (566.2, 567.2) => 12.28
